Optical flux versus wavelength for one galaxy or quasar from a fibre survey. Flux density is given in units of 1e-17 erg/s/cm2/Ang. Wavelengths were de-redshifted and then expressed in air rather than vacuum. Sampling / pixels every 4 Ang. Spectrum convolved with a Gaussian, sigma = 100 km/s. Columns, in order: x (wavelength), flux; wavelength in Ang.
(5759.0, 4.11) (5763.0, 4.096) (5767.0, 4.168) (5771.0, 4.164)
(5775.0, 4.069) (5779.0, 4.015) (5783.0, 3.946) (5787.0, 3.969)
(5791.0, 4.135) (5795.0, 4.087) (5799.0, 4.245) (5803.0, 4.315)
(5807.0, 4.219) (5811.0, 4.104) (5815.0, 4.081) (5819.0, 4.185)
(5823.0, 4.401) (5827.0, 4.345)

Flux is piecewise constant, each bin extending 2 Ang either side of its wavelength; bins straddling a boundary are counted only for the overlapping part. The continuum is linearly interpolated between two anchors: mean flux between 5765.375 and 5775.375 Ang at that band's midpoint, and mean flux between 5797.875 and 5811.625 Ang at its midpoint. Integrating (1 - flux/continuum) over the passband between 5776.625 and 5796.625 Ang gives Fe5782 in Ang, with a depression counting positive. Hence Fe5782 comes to 0.7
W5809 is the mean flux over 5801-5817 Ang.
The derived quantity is 4.18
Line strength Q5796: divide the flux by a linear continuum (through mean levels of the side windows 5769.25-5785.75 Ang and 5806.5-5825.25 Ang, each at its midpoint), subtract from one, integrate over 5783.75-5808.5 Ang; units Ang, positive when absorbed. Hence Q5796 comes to -0.18 Ang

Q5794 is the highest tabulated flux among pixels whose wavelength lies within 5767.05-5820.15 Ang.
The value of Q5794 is 4.315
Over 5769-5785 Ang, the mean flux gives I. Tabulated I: 4.05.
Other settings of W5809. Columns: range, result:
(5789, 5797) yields 4.11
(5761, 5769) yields 4.13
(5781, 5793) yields 4.02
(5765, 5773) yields 4.17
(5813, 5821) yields 4.13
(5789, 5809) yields 4.2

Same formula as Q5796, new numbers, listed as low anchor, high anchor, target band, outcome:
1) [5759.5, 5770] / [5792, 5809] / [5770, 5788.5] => 0.6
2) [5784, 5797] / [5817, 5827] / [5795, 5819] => 0.0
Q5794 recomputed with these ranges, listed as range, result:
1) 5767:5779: 4.168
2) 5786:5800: 4.245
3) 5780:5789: 3.969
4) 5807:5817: 4.219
